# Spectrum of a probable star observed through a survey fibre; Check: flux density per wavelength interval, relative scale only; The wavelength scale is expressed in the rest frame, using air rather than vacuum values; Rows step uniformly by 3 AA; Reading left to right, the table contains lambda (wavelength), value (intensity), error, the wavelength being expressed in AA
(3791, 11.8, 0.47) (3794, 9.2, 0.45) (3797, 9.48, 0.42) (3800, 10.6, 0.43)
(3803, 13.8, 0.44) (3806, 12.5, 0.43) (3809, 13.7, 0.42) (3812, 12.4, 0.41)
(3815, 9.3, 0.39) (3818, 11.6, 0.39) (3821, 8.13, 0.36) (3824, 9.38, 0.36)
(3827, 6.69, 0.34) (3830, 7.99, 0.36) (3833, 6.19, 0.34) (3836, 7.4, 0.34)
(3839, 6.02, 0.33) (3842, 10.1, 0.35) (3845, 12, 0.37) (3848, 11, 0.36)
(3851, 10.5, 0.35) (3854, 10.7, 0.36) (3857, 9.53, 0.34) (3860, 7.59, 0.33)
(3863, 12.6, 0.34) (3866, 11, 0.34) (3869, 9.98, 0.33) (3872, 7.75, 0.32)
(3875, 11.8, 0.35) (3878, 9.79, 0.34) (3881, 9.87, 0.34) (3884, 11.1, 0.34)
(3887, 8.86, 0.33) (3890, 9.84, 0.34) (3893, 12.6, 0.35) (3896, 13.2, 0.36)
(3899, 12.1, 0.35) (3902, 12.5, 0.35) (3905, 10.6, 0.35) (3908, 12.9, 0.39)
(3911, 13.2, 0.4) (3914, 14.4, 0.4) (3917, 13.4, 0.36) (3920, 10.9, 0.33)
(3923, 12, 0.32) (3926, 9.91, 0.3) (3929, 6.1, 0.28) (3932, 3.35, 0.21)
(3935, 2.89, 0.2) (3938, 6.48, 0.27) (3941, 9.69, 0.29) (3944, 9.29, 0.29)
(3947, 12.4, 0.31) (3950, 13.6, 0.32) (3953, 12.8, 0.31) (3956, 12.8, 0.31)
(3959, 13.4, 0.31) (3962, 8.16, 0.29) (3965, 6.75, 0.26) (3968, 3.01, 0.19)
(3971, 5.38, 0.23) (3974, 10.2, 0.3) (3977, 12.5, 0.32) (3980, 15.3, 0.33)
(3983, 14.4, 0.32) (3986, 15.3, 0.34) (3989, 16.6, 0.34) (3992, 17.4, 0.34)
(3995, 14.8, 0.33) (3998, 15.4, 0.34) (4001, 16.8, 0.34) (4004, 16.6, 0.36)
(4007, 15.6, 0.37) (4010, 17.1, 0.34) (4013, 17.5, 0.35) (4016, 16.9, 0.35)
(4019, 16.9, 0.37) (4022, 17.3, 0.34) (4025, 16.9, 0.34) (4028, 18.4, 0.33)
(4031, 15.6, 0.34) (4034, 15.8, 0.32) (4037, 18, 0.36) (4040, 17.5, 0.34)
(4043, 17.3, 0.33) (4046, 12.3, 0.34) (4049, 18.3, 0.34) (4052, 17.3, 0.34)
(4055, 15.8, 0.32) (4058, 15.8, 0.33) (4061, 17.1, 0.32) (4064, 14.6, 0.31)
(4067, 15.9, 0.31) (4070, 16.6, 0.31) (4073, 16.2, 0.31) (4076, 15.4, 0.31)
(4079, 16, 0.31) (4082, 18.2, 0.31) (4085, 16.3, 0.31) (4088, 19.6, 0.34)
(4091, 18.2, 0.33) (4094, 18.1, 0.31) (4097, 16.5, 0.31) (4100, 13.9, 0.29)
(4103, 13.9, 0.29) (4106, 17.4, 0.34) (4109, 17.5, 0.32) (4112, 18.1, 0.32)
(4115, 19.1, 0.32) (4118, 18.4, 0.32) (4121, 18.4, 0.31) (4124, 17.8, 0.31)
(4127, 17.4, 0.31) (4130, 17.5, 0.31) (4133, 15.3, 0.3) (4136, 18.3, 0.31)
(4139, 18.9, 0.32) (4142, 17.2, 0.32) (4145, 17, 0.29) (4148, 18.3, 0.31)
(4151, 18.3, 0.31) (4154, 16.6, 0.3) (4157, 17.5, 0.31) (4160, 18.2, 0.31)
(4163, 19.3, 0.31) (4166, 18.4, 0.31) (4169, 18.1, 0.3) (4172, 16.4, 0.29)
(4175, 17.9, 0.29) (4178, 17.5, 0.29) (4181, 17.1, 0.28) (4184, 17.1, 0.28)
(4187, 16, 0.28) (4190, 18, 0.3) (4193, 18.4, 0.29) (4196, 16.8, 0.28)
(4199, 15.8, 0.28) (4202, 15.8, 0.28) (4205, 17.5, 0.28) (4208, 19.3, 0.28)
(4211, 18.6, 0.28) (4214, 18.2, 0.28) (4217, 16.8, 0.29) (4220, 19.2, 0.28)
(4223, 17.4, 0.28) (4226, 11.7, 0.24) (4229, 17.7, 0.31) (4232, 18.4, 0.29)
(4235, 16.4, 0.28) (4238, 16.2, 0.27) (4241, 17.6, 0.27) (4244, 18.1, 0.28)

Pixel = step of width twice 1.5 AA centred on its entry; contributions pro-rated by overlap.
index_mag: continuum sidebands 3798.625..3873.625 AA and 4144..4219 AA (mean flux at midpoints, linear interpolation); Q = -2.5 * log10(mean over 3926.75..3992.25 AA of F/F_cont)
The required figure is 0.24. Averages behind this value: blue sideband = 9.94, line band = 10.2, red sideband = 17.6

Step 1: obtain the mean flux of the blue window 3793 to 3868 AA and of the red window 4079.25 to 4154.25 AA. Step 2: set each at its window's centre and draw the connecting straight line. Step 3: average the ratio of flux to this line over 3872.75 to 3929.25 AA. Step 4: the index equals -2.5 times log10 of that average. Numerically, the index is 0.04 mag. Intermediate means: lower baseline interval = 9.98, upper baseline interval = 17.4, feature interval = 11.4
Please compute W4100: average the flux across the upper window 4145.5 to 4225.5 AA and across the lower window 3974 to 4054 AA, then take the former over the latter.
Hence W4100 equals 1.1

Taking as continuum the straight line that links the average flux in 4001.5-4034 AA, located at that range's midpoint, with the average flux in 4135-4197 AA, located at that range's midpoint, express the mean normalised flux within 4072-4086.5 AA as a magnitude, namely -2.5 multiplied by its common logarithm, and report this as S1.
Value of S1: 0.05 mag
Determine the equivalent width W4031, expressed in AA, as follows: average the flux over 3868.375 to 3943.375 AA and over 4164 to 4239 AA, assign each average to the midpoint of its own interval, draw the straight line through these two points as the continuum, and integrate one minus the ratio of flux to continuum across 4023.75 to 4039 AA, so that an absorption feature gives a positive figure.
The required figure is -4.4 AA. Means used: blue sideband 10.2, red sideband 17.2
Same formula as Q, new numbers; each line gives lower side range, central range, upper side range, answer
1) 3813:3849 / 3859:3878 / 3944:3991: -0.07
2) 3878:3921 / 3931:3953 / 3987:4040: 0.50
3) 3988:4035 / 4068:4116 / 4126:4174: 0.02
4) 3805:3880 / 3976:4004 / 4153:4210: -0.18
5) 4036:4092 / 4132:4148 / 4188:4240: -0.04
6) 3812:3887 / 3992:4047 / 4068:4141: -0.13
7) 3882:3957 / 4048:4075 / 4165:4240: -0.17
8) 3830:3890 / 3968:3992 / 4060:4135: 0.08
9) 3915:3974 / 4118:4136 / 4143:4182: -0.07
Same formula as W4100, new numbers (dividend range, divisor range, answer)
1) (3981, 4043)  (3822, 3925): 1.58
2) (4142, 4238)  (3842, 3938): 1.67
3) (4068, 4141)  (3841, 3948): 1.67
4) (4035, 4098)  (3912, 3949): 1.79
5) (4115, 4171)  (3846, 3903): 1.68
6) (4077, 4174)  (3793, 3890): 1.76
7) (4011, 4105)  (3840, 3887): 1.62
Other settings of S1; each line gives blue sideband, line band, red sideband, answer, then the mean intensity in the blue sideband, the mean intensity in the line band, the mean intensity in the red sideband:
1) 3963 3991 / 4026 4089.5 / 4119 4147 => -0.15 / 11.1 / 16.6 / 17.6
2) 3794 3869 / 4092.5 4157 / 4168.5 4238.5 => -0.11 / 9.99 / 17.3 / 17.2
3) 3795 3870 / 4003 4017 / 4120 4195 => -0.18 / 10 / 16.7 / 17.6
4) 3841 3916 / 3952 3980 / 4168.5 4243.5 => 0.29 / 11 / 9.7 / 17.2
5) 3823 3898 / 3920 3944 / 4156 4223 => 0.45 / 9.76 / 7.56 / 17.6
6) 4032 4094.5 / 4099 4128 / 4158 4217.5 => -0.01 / 16.6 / 17.2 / 17.6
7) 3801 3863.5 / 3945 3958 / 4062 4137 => 0.02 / 9.92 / 12.8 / 17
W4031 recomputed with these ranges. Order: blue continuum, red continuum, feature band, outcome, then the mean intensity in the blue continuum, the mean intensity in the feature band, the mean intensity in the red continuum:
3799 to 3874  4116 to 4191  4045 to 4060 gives -0.9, 9.95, 16.1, 17.6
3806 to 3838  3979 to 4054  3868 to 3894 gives 3.2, 9.38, 10.1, 16.5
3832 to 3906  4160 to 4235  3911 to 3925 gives -1.7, 10.2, 12.6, 17.4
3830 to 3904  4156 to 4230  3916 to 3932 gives 2.3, 10.1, 9.7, 17.4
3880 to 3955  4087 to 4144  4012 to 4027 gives -3.2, 10.6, 17.1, 17.4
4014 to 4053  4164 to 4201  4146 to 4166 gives -1.0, 16.8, 18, 17.3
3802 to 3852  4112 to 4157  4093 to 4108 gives 0.8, 9.88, 15.9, 17.8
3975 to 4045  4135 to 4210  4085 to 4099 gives -0.7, 16.3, 17.8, 17.6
